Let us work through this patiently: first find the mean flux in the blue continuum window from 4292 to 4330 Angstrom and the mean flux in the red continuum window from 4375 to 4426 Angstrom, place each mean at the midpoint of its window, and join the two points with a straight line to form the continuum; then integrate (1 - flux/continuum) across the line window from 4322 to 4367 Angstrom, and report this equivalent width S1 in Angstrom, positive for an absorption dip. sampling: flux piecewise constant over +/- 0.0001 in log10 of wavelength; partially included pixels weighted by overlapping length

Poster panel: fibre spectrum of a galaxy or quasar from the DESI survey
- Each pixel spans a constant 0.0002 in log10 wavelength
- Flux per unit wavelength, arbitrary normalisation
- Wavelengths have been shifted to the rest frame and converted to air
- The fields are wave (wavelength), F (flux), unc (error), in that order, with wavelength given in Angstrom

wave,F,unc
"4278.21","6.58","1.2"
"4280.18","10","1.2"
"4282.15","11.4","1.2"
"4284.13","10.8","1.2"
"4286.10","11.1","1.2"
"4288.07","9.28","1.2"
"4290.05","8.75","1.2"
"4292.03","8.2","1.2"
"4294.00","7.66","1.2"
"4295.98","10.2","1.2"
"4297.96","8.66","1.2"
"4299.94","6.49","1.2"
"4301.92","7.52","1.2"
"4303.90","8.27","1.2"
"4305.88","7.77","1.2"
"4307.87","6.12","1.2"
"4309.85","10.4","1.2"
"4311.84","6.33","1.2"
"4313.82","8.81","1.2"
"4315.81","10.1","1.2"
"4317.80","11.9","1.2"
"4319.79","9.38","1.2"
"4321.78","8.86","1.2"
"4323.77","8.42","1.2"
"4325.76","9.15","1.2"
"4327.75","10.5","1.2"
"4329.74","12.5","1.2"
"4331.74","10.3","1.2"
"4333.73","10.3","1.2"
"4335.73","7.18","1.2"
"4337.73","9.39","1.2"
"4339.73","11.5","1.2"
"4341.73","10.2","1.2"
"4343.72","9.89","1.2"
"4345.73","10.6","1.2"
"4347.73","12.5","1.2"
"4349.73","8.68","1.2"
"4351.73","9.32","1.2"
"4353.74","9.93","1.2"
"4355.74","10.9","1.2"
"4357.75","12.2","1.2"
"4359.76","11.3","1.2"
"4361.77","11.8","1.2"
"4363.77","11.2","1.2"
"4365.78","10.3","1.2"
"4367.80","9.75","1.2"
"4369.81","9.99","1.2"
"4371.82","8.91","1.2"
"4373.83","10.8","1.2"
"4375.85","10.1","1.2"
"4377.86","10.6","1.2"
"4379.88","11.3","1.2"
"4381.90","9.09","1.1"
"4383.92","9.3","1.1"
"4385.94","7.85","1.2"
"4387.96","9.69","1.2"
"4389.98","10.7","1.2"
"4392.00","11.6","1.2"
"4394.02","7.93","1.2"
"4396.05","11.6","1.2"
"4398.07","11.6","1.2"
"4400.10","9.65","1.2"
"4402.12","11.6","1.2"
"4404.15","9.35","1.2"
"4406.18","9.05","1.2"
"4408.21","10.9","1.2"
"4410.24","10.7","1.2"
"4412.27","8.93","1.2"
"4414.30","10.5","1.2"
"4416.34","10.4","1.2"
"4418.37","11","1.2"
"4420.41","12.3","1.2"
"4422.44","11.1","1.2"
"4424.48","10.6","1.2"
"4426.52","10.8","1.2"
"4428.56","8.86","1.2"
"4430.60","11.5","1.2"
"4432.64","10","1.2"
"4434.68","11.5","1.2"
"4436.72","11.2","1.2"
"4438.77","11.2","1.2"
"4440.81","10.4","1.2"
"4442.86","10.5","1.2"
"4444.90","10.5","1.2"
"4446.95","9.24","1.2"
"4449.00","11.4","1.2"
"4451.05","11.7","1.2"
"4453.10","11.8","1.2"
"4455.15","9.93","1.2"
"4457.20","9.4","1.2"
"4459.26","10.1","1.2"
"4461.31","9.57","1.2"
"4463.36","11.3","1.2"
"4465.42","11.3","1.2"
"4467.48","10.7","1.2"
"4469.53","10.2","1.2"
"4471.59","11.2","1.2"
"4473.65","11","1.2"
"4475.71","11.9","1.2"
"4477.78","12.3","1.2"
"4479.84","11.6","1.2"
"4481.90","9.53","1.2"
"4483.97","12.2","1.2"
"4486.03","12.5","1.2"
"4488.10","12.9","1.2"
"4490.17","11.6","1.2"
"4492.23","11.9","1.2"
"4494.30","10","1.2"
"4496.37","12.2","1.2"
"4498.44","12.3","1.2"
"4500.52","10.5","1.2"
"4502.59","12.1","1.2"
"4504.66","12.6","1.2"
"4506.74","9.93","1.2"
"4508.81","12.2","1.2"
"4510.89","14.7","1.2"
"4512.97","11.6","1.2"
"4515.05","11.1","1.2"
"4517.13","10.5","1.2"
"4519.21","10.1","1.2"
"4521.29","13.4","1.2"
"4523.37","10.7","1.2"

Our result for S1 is -4.62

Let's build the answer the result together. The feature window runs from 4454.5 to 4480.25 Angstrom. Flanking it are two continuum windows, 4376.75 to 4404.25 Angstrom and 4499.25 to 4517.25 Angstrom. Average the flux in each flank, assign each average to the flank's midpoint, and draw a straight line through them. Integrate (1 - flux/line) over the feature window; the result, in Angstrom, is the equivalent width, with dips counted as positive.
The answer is 0.9 Angstrom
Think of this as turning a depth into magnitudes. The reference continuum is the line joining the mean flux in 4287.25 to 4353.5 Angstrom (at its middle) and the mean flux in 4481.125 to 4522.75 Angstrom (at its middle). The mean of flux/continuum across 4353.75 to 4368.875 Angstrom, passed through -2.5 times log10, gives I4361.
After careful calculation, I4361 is -0.12 mag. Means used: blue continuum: 9.26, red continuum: 11.7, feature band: 11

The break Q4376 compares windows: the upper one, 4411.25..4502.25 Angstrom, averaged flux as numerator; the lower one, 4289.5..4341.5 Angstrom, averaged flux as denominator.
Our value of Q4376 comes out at 1.2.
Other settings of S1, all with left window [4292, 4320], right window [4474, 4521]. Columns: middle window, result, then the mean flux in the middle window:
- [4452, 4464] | 0.7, 10.3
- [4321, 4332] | -1.4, 9.96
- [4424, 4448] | 0.3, 10.5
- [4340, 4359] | -2.7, 10.5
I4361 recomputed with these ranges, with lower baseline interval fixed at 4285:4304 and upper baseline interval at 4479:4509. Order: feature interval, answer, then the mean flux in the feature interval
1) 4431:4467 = 0.026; 10.7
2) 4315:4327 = -0.072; 9.65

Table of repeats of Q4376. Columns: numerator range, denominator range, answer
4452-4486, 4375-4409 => 1.08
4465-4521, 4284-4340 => 1.27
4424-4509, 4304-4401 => 1.11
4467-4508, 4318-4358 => 1.14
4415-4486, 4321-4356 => 1.09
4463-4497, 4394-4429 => 1.09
